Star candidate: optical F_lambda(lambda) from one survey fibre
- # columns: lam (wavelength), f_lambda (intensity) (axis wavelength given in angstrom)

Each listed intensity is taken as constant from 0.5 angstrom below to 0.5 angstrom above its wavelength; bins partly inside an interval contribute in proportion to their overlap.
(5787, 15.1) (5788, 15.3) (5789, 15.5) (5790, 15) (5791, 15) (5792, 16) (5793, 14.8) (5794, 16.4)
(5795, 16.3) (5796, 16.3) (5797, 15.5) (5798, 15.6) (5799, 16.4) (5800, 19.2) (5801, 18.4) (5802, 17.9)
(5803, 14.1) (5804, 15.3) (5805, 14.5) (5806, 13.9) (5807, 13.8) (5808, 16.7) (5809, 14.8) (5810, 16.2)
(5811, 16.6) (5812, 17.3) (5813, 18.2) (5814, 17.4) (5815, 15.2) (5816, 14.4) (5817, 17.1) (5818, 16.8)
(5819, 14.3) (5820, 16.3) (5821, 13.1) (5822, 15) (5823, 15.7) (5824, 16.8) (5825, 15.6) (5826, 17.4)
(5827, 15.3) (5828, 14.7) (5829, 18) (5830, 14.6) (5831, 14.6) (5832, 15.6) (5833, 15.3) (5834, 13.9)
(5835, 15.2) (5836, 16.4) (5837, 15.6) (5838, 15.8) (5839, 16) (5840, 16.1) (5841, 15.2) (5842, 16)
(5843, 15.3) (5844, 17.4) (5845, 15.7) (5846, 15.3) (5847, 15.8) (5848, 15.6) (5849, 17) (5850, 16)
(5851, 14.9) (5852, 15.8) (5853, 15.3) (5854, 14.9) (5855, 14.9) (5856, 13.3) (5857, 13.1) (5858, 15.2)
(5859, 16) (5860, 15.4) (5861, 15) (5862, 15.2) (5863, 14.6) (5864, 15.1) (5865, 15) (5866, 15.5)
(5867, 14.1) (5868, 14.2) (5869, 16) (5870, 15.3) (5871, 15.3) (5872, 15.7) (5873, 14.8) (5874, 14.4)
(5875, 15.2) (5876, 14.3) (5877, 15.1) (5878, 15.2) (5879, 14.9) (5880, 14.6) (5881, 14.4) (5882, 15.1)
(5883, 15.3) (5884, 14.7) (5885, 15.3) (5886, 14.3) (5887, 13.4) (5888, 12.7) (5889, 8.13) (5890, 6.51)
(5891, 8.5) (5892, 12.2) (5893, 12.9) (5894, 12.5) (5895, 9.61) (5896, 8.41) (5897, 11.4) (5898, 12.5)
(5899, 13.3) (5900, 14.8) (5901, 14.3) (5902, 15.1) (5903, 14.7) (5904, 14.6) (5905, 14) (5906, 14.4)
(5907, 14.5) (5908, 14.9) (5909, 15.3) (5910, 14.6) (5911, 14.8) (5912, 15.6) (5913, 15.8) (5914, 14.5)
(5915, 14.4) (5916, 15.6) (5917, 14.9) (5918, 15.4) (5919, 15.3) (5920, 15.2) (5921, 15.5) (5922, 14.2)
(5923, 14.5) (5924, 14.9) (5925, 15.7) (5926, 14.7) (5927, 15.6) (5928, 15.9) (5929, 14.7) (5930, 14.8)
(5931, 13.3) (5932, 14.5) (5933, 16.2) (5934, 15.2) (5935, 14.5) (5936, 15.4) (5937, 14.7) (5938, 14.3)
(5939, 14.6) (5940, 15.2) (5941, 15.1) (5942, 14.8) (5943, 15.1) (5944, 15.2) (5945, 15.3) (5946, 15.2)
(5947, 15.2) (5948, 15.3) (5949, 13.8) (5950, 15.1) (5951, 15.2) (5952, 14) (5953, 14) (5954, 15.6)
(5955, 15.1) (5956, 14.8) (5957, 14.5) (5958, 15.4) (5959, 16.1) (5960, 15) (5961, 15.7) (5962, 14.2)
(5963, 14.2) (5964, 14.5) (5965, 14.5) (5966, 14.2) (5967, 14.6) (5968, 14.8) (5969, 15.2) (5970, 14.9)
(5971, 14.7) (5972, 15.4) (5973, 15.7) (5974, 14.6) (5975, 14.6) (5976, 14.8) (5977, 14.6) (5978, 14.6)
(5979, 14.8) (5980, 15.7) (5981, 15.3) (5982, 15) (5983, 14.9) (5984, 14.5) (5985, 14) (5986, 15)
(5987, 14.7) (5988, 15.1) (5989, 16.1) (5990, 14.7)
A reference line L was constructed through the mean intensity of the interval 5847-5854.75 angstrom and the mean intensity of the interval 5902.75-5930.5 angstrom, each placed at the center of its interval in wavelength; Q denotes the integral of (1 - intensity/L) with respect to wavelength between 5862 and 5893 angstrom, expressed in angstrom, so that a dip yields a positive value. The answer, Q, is 2.8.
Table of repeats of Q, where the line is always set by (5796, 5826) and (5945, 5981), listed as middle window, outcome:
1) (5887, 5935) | 4.38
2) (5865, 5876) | 0.37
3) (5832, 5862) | 0.54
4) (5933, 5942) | 0.07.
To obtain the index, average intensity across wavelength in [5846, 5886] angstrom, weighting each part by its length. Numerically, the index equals 15.1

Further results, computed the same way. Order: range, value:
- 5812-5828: 15.9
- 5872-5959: 14.3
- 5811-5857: 15.7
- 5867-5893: 13.8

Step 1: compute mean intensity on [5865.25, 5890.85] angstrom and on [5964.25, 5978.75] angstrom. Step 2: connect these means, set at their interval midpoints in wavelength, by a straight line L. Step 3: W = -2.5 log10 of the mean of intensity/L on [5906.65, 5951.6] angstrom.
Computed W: -0.04 mag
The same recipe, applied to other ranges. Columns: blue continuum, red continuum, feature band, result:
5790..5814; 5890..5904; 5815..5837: -0.03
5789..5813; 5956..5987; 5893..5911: 0.14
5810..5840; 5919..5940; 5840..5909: 0.08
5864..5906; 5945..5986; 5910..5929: -0.07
